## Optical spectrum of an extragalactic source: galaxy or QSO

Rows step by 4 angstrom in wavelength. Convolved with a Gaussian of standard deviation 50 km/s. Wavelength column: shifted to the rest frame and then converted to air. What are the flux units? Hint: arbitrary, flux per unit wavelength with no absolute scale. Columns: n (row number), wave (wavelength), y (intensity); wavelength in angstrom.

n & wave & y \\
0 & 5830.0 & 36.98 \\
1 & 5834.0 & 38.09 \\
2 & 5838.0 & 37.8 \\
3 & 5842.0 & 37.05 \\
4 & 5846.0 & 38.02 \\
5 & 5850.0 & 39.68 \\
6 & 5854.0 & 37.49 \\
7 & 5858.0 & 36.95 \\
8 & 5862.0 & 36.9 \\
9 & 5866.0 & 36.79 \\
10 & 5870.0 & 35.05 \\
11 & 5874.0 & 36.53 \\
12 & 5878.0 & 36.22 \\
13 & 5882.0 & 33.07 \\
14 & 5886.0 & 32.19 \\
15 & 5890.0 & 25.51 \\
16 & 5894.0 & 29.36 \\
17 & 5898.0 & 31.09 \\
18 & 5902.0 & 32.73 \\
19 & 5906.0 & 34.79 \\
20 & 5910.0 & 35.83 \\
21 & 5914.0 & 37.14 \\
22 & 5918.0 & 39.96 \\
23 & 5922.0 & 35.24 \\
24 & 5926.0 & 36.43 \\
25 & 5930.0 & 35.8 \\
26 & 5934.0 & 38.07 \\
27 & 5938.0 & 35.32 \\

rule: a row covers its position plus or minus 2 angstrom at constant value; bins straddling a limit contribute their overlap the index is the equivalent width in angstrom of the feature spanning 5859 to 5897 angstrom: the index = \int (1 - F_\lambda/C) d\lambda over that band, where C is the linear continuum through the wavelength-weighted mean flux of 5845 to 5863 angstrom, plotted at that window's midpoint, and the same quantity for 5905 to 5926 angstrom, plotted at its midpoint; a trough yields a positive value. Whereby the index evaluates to 3.9 angstrom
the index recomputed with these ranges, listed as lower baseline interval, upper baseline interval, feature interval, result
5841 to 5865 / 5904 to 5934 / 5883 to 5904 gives 3.8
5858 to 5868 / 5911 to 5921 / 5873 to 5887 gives 1.0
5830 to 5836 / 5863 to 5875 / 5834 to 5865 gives -0.6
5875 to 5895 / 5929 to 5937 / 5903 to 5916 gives -0.5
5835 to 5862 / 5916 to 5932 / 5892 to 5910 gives 2.3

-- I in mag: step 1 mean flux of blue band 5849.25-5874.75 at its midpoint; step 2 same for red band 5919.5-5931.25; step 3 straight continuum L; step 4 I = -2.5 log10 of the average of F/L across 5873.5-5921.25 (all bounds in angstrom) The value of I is 0.09 mag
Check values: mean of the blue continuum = 37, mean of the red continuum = 36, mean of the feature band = 33.7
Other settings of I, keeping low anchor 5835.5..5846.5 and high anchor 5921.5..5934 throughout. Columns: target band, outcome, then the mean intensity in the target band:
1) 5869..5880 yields 0.03 mag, 36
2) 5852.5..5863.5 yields 0.01 mag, 37.1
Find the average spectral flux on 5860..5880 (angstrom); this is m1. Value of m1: 36.3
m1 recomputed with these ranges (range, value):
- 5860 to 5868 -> 36.8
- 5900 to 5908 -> 33.8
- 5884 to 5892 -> 28.9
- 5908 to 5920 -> 37.6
